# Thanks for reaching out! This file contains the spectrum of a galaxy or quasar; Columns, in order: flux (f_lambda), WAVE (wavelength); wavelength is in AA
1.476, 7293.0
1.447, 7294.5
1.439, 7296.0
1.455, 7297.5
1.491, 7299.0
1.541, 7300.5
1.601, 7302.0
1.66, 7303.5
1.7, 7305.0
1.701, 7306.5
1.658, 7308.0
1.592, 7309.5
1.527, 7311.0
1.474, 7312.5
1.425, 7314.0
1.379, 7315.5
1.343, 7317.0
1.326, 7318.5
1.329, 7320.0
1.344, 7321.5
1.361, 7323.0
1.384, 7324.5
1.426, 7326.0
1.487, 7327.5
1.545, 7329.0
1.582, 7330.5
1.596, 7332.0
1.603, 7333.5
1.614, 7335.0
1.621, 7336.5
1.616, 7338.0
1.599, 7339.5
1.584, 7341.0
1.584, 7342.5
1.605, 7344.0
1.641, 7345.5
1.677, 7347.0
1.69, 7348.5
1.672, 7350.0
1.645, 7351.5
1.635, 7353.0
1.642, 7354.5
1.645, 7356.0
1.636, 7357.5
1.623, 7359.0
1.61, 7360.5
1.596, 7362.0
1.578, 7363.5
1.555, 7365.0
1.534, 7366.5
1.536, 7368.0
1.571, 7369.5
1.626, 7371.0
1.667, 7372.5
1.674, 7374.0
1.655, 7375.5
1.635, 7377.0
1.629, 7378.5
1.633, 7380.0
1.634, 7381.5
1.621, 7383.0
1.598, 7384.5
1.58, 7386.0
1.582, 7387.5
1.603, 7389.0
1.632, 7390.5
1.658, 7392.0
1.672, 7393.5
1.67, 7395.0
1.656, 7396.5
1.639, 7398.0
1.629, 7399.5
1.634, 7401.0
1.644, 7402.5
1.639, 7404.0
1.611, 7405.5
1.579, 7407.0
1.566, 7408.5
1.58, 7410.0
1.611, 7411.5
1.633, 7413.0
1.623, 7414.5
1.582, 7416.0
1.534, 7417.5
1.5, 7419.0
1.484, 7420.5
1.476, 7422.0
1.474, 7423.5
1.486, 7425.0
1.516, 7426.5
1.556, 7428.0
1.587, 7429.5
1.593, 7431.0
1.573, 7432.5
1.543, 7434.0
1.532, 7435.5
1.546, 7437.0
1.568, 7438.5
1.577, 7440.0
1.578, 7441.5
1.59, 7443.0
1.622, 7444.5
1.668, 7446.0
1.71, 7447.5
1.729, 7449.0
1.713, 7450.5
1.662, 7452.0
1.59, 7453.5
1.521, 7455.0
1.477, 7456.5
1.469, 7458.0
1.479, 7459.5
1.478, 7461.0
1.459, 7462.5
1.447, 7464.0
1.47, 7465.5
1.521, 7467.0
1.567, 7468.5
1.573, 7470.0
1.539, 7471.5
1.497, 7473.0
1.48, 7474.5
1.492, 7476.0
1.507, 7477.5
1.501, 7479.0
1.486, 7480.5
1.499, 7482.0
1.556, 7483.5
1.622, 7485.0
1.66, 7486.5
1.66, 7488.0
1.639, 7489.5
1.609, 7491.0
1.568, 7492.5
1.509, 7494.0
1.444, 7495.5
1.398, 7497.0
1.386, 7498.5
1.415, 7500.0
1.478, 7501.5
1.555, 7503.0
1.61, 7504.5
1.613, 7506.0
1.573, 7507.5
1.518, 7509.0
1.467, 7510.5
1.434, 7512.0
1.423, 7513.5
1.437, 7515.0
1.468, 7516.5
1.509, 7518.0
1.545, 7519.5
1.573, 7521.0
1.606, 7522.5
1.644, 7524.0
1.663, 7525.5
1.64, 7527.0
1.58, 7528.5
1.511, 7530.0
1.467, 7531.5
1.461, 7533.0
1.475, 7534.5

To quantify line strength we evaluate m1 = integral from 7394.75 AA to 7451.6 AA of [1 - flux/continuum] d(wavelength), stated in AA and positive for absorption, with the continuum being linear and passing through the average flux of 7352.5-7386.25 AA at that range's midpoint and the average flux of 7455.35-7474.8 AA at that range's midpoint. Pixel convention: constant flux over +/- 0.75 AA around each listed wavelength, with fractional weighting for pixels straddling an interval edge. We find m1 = -1.6 AA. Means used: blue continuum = 1.61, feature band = 1.59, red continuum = 1.5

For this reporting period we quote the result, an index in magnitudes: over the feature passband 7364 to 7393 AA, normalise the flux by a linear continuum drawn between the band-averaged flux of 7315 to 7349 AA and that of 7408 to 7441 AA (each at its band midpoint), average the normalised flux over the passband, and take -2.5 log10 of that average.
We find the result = -0.05 mag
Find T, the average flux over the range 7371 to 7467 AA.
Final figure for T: 1.59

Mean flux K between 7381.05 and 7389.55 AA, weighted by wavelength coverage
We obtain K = 1.6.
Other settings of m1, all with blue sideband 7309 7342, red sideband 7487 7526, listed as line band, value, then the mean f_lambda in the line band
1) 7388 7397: -0.86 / 1.65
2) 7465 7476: 0.00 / 1.52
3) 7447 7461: -0.64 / 1.59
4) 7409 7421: -0.49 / 1.57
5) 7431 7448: -0.85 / 1.59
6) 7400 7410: -0.69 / 1.61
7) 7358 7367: -0.53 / 1.59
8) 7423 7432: -0.16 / 1.54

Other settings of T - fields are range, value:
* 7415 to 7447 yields 1.55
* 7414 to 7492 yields 1.55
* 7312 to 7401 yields 1.58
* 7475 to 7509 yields 1.53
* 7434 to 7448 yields 1.59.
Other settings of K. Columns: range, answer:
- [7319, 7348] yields 1.54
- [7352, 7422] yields 1.61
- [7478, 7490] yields 1.58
